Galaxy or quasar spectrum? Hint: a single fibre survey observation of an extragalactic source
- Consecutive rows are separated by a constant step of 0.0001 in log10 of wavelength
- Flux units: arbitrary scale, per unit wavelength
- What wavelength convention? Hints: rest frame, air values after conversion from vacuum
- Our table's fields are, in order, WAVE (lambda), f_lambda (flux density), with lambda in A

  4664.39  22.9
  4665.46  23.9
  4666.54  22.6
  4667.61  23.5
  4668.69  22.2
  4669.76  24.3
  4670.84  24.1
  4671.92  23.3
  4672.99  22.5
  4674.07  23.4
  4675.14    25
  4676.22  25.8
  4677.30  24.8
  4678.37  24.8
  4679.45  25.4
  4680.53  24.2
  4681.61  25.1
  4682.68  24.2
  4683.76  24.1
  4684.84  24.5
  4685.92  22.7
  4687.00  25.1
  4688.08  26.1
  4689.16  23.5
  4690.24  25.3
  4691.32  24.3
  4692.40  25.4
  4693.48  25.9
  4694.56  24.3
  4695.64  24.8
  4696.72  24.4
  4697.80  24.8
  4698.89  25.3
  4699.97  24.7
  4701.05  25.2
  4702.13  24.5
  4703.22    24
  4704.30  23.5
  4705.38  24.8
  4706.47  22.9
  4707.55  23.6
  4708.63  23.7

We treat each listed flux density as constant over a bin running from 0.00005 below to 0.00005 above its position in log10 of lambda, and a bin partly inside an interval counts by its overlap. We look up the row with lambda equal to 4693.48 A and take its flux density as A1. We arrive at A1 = 25.9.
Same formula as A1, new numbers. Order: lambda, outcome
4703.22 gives 24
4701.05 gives 25.2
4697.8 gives 24.8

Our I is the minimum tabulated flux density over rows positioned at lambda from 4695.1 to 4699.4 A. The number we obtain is 24.4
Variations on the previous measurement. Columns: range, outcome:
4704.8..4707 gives 22.9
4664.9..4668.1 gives 22.6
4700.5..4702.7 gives 24.5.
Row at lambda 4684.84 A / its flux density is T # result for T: 24.5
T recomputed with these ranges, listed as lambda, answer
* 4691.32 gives 24.3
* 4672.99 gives 22.5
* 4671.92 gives 23.3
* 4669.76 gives 24.3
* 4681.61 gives 25.1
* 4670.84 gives 24.1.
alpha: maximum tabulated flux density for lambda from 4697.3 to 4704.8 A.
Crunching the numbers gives 25.3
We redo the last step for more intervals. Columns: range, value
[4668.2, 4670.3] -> 24.3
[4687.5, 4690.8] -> 26.1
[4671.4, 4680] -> 25.8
